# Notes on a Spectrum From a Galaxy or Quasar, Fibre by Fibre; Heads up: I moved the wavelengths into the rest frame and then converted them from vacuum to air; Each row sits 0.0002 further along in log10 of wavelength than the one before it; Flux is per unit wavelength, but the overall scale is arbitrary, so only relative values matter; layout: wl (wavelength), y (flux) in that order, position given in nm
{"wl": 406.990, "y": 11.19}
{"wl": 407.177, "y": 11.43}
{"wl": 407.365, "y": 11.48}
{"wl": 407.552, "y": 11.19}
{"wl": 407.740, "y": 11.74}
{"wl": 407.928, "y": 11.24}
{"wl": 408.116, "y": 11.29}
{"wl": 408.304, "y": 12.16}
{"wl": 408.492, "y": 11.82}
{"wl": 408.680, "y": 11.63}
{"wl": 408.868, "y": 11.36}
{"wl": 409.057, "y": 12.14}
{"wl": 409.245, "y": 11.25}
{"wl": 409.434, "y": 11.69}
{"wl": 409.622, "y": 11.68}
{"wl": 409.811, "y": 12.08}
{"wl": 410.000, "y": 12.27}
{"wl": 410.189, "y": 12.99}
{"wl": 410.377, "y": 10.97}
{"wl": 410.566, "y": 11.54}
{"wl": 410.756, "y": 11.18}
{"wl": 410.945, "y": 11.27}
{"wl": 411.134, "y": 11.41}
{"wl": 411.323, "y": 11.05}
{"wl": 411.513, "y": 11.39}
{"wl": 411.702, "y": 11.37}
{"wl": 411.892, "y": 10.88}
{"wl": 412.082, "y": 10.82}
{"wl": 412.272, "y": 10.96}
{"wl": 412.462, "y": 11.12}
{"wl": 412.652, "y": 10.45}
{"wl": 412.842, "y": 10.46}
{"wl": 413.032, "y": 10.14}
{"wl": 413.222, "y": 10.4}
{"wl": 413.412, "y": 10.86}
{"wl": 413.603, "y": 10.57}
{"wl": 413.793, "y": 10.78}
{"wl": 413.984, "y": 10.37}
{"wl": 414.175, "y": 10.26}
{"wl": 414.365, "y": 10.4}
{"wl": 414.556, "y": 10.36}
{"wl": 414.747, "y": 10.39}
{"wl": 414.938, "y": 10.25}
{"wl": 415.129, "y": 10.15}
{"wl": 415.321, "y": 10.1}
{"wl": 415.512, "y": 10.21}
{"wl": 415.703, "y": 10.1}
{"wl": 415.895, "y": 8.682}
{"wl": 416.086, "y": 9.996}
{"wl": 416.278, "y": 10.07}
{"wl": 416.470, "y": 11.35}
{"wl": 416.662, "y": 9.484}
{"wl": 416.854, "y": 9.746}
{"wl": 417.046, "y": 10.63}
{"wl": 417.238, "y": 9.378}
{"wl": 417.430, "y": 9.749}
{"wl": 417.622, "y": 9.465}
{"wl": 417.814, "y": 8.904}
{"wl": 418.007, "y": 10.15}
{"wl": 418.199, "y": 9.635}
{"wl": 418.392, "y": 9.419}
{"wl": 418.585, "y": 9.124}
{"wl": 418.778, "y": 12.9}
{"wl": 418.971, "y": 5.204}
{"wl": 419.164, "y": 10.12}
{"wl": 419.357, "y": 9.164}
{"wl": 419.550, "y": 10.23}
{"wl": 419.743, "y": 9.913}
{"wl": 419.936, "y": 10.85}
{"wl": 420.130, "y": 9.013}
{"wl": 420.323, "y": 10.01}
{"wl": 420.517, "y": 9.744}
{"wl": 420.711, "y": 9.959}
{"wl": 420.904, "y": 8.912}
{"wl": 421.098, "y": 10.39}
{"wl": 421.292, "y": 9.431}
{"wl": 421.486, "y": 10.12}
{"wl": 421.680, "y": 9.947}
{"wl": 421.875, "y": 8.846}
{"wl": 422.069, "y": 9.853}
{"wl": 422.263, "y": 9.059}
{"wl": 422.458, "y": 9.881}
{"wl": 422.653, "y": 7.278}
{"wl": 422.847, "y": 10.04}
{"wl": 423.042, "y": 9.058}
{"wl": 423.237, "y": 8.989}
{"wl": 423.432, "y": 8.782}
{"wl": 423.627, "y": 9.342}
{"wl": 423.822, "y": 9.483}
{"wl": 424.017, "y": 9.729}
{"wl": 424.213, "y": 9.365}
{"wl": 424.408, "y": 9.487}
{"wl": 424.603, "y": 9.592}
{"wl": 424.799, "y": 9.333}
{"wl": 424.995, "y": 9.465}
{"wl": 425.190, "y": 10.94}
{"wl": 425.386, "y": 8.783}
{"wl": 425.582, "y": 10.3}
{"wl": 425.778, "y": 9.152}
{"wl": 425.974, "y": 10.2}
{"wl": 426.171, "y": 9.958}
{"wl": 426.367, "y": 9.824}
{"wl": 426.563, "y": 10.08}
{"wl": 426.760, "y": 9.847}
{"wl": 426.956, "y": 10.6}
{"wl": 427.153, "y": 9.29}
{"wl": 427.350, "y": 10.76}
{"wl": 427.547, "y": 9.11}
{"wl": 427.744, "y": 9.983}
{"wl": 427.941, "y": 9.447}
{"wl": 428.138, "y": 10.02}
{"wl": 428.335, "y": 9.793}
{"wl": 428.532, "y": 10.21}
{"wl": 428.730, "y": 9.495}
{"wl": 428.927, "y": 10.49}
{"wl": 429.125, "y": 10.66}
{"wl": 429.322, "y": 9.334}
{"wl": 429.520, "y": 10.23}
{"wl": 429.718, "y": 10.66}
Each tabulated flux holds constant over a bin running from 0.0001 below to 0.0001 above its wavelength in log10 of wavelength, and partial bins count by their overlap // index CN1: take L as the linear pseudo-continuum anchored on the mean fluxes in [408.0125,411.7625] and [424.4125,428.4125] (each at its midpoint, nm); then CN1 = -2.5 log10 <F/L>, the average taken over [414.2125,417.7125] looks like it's 0.10 mag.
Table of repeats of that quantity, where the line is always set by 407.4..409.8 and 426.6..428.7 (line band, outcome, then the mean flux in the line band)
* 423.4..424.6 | 0.09 mag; 9.42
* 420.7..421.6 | 0.08 mag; 9.76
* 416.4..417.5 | 0.09 mag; 10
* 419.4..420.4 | 0.07 mag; 9.97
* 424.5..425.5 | 0.05 mag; 9.64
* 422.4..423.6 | 0.15 mag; 9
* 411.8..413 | 0.05 mag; 10.7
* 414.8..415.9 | 0.10 mag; 10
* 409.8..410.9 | -0.03 mag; 11.8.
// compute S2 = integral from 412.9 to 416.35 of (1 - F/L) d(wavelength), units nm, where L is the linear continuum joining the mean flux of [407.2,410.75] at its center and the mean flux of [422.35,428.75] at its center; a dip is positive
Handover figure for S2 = 0.235 nm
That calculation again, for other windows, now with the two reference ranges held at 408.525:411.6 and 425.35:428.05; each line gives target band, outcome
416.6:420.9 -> 0.41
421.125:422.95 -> 0.16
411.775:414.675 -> 0.18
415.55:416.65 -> 0.10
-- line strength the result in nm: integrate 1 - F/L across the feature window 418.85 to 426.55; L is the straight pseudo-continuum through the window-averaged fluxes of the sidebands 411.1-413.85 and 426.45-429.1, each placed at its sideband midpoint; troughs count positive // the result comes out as 0.56 nm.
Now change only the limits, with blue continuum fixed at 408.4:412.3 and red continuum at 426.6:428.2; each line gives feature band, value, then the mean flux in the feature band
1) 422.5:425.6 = 0.26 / 9.36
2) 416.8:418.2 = 0.15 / 9.72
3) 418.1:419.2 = 0.14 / 9.36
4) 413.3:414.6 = 0.08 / 10.5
